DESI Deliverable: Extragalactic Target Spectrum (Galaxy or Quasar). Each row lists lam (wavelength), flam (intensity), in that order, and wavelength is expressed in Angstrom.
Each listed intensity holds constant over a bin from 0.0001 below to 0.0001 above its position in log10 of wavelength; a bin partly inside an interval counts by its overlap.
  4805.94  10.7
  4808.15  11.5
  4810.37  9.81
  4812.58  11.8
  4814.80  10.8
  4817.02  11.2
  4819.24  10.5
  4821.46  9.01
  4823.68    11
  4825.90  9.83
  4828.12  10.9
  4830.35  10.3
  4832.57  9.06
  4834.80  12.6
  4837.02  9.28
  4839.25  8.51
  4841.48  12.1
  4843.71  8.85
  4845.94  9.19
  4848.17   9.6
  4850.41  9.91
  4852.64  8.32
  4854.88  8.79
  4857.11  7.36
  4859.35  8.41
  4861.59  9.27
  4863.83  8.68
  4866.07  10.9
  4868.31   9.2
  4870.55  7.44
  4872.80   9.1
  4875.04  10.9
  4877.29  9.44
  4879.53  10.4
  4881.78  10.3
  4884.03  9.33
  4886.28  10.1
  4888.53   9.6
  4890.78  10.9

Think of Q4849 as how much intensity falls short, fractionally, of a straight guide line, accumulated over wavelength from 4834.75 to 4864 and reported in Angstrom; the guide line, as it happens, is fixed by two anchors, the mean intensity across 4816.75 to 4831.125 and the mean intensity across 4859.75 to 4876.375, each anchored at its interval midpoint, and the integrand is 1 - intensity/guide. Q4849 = 1.5 Angstrom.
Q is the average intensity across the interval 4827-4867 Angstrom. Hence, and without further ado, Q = 9.55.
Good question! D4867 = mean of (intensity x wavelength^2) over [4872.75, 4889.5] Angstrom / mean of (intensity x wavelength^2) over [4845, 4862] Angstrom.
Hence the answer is 1.1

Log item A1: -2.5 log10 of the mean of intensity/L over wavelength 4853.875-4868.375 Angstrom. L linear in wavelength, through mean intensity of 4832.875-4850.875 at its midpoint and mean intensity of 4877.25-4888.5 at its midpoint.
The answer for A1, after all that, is 0.12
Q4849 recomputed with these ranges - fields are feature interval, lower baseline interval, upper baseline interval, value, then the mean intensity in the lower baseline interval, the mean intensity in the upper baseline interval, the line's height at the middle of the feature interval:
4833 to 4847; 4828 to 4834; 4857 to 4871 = -0.4 Angstrom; 10.1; 8.91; 9.76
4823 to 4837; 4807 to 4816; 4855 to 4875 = -0.3 Angstrom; 11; 8.91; 10.3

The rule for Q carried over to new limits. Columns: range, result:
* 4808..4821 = 10.8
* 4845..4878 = 9.09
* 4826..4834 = 10.1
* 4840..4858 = 9.27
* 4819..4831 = 10.2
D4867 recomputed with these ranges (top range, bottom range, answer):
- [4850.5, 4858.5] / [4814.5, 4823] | 0.82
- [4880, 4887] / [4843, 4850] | 1.09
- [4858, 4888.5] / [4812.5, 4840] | 0.94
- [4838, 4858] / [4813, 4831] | 0.89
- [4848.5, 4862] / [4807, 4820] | 0.81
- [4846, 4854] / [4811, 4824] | 0.88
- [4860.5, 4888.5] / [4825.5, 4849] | 0.97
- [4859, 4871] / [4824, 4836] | 0.87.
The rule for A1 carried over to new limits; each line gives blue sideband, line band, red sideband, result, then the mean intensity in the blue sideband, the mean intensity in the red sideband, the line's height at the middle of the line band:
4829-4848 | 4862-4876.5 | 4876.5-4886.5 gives 0.06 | 9.98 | 9.92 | 9.93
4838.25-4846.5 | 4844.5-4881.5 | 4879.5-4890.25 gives 0.07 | 9.71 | 9.95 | 9.83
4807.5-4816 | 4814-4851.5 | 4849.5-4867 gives -0.01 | 10.9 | 8.92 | 10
